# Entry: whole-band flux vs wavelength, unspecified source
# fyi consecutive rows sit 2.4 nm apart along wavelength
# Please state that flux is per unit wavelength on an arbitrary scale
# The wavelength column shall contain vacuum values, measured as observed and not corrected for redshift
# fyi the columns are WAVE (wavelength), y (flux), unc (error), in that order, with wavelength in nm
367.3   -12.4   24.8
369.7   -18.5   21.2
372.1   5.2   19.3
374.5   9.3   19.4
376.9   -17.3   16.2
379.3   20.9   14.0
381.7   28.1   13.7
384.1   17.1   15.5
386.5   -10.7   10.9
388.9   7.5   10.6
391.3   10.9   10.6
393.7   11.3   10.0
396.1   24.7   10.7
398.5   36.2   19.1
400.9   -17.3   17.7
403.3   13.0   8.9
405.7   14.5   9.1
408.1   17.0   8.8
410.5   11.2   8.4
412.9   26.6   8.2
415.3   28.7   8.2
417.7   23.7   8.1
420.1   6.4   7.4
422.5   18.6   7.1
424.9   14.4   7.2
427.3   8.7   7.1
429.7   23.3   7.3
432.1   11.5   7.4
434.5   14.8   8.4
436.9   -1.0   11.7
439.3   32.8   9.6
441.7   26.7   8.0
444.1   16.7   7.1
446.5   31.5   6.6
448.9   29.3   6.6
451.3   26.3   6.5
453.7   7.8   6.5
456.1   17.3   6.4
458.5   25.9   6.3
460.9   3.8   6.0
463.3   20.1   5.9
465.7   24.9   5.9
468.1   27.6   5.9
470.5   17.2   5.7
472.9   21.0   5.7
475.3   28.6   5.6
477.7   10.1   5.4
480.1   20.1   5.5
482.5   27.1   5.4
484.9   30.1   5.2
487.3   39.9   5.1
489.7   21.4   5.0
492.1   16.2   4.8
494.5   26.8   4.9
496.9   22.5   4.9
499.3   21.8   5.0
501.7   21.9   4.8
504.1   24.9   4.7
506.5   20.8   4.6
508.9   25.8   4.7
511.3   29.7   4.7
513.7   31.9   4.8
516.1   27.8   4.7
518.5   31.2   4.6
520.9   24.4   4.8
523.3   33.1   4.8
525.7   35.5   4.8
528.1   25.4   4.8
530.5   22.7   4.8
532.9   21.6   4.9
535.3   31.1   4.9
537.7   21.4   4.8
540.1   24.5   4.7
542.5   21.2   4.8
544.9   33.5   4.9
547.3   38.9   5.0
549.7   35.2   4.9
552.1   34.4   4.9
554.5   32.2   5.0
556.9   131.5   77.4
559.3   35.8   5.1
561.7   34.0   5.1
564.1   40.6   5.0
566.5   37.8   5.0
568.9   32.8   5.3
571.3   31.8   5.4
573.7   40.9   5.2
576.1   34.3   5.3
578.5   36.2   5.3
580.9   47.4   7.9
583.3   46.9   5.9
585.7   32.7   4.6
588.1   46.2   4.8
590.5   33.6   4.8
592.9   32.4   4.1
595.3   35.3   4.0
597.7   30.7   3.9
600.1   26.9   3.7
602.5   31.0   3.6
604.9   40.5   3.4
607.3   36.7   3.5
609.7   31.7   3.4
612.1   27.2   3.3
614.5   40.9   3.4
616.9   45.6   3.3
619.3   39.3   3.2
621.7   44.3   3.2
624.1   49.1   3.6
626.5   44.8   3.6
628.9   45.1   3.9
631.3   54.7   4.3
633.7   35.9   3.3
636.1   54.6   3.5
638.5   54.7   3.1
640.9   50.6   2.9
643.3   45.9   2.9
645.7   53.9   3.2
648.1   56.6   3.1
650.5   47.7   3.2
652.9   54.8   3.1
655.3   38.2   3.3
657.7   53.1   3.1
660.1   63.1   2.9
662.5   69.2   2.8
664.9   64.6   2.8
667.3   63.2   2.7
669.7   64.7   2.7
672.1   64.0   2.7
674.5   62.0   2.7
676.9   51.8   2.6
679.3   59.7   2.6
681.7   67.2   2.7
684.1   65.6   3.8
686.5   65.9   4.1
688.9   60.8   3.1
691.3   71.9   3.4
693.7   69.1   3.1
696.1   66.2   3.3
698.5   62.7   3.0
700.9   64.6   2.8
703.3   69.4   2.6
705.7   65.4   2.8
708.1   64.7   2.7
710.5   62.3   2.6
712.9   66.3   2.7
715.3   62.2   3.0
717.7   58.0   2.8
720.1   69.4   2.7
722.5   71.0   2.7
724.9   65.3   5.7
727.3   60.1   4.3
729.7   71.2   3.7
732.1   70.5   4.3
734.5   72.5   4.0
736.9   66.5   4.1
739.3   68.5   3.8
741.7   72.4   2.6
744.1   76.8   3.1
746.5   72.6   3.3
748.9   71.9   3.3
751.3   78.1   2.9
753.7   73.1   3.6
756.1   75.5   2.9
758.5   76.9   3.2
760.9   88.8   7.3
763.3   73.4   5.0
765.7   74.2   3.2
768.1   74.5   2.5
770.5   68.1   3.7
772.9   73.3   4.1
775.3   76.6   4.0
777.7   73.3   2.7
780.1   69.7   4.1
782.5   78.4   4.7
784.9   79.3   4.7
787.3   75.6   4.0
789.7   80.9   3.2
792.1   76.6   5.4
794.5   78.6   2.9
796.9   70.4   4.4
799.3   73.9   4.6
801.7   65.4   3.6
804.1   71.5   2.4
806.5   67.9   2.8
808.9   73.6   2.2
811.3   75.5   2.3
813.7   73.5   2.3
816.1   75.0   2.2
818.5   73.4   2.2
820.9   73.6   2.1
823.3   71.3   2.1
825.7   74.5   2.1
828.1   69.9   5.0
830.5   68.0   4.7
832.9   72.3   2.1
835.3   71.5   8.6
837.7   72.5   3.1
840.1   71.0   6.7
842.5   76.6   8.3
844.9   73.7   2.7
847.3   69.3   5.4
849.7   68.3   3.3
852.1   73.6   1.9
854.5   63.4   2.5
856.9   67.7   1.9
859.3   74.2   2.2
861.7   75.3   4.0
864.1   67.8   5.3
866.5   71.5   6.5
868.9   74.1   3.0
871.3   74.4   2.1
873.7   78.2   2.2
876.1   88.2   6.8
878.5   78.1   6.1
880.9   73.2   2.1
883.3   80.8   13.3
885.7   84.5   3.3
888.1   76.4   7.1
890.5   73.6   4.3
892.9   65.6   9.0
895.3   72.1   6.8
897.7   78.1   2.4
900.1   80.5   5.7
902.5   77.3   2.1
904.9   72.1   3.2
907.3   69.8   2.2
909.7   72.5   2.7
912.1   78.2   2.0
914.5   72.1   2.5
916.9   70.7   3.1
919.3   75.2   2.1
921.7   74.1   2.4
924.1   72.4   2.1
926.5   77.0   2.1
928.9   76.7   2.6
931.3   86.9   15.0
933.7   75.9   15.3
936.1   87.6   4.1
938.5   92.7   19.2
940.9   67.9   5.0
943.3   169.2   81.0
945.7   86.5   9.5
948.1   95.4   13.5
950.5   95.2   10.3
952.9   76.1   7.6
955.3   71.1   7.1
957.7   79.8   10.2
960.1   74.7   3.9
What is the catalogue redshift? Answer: 0.652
